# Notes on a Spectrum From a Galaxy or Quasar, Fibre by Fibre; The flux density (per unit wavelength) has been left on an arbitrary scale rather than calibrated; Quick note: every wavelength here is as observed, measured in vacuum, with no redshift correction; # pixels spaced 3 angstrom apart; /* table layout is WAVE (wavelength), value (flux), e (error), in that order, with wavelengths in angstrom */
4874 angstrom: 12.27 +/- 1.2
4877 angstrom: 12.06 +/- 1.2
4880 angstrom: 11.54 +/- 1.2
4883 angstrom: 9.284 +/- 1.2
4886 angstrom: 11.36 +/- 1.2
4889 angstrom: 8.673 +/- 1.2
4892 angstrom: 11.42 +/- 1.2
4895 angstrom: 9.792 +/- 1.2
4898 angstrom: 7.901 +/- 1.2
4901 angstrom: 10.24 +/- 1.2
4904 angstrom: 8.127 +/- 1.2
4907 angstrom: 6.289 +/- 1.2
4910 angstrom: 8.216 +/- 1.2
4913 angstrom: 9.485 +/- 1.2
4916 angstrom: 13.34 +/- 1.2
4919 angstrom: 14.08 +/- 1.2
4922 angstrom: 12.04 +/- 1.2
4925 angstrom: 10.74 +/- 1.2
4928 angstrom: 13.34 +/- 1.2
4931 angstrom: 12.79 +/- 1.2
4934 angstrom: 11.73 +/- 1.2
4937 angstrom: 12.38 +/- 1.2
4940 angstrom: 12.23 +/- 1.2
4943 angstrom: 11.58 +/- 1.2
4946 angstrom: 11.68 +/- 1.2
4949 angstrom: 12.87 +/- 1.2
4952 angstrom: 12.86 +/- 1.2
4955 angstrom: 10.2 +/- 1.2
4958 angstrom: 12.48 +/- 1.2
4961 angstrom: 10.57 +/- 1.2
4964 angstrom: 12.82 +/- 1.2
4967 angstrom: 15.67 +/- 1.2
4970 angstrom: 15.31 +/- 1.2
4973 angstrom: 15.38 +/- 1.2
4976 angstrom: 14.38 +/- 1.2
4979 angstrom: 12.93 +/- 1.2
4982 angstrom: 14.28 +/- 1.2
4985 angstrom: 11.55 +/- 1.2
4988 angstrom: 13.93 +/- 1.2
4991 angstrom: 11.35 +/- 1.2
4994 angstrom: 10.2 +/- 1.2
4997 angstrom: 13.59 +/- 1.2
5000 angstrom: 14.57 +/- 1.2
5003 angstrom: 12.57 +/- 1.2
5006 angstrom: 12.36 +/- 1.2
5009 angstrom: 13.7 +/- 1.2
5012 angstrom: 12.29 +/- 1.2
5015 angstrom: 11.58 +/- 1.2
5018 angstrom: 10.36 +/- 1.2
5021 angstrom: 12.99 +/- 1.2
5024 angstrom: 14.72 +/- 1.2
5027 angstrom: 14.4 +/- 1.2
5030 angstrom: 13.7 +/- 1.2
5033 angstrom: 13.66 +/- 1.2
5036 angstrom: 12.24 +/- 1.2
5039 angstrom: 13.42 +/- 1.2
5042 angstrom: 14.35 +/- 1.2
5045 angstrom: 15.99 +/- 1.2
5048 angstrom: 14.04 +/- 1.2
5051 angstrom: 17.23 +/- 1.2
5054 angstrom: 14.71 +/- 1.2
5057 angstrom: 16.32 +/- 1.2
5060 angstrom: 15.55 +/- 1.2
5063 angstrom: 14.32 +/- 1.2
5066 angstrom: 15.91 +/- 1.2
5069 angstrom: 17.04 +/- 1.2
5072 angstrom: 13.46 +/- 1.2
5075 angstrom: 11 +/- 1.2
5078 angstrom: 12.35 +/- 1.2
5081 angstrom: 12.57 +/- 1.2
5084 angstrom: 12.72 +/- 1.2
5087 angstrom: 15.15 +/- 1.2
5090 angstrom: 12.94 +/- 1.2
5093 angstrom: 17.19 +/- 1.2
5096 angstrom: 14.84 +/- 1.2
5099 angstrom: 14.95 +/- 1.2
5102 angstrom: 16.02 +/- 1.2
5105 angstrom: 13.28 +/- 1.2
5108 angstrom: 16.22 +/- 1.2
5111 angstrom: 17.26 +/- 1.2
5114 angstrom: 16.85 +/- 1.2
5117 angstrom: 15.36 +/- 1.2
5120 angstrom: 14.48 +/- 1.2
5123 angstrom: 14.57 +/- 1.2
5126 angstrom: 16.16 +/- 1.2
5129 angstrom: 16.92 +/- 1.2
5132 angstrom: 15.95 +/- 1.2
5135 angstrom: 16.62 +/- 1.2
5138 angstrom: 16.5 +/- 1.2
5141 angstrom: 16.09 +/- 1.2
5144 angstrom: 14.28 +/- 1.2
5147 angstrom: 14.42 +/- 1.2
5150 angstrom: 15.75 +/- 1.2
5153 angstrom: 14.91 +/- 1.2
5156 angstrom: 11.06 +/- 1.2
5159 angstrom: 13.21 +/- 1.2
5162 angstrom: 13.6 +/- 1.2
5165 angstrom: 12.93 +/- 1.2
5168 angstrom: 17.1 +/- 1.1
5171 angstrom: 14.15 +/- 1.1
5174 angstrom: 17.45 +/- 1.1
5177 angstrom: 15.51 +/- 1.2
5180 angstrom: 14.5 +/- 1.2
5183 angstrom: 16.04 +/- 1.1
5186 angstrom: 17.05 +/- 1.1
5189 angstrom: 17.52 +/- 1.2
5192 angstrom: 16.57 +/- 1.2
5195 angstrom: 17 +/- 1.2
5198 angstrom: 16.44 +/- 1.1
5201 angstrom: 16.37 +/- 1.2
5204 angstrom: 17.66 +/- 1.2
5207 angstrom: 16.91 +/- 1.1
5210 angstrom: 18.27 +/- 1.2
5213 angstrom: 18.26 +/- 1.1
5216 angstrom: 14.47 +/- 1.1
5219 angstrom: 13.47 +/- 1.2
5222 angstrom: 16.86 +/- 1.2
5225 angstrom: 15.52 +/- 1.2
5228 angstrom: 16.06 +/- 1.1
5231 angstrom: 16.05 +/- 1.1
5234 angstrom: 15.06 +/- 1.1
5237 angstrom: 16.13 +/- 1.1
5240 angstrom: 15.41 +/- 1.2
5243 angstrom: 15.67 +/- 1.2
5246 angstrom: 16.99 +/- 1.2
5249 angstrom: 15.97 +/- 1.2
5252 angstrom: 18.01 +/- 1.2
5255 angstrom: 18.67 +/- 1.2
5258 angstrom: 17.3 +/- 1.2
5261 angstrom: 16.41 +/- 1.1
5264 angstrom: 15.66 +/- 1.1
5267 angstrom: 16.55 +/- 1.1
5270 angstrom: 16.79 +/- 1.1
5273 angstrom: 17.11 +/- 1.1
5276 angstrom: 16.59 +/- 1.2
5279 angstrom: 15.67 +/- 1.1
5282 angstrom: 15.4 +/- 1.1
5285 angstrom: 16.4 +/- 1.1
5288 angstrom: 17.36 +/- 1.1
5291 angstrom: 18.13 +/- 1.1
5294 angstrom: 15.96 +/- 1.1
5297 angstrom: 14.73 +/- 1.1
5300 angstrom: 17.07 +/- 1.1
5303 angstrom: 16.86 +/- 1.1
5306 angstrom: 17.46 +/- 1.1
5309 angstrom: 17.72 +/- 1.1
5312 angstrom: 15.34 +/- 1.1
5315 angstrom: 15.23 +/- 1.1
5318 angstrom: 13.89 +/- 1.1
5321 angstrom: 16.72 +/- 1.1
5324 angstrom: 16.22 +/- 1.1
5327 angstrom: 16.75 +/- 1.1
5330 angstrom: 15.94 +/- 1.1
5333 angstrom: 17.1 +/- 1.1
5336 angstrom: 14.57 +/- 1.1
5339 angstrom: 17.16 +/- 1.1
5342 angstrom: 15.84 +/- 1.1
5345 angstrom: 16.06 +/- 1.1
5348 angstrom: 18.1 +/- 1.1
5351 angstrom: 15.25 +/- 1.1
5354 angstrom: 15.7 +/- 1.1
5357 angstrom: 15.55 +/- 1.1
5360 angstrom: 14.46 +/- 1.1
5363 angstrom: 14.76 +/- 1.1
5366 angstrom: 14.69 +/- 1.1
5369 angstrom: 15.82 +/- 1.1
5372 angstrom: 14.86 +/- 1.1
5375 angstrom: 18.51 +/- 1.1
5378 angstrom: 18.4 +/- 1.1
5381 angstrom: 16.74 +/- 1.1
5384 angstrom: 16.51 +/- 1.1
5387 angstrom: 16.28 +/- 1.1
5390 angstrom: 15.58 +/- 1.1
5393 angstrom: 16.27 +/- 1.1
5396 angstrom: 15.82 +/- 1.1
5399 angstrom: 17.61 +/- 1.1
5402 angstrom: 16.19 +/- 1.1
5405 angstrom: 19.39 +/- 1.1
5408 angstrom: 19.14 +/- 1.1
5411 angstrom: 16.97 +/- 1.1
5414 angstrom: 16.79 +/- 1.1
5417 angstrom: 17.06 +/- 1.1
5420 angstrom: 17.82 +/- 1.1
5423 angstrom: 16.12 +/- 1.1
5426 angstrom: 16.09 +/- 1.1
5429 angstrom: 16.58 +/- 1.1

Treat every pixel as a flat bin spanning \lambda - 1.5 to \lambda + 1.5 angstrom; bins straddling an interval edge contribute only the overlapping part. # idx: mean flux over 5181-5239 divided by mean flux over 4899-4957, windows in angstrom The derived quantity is 1.5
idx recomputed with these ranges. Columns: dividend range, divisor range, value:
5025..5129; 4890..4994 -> 1.25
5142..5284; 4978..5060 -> 1.18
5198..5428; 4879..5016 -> 1.38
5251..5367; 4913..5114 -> 1.20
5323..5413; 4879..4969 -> 1.46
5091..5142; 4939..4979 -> 1.22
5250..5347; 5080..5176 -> 1.09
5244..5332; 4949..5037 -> 1.27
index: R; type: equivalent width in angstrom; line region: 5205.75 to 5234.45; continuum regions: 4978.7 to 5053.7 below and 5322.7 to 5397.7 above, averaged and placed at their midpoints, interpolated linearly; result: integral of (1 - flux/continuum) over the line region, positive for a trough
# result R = -2.2 angstrom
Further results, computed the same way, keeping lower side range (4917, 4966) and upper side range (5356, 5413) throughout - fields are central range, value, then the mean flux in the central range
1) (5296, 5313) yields -1.0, 16.6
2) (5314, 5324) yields 0.3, 15.4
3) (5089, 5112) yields -2.7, 15.3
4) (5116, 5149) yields -3.6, 15.6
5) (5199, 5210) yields -1.8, 17.1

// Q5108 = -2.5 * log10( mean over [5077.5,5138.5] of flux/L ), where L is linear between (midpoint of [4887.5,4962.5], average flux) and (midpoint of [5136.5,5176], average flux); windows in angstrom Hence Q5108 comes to -0.09 mag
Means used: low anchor 11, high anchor 14.7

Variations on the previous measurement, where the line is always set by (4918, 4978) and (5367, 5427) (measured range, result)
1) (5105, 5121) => -0.112 mag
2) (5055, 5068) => -0.130 mag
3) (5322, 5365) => 0.029 mag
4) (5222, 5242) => -0.030 mag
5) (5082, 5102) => -0.046 mag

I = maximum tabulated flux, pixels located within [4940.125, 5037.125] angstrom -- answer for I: 15.67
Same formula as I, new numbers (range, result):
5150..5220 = 18.27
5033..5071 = 17.23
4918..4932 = 14.08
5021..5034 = 14.72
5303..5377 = 18.51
